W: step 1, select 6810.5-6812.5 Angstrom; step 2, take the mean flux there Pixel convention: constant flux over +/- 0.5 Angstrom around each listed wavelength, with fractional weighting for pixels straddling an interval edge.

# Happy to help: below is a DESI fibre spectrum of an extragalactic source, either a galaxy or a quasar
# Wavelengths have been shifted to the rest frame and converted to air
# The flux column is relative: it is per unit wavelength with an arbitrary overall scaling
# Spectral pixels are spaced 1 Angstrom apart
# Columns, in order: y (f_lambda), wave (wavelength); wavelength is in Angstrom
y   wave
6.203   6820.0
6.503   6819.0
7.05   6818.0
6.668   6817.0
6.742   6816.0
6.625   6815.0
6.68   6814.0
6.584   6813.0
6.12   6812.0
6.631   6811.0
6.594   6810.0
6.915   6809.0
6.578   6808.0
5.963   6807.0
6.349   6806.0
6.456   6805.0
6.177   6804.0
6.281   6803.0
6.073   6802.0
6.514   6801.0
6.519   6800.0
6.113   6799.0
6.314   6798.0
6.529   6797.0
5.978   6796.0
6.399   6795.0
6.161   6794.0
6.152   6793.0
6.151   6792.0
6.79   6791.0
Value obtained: 6.38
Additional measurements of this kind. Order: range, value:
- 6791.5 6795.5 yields 6.22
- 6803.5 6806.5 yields 6.33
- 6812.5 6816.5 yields 6.66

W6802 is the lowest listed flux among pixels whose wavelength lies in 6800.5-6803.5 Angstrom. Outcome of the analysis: 6.073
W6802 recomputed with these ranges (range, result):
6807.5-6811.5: 6.578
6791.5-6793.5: 6.151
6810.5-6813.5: 6.12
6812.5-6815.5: 6.584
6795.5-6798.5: 5.978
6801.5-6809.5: 5.963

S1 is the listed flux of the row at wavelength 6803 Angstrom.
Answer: 6.281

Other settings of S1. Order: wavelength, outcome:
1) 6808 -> 6.578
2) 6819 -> 6.503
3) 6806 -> 6.349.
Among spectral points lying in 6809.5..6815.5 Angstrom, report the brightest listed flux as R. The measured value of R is 6.68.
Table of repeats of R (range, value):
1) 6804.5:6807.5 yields 6.456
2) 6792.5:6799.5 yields 6.529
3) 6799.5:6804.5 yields 6.519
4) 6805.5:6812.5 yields 6.915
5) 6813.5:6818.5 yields 7.05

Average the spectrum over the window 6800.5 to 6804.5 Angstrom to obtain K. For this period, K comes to 6.26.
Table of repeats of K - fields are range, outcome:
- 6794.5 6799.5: 6.27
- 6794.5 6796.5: 6.19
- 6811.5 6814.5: 6.46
